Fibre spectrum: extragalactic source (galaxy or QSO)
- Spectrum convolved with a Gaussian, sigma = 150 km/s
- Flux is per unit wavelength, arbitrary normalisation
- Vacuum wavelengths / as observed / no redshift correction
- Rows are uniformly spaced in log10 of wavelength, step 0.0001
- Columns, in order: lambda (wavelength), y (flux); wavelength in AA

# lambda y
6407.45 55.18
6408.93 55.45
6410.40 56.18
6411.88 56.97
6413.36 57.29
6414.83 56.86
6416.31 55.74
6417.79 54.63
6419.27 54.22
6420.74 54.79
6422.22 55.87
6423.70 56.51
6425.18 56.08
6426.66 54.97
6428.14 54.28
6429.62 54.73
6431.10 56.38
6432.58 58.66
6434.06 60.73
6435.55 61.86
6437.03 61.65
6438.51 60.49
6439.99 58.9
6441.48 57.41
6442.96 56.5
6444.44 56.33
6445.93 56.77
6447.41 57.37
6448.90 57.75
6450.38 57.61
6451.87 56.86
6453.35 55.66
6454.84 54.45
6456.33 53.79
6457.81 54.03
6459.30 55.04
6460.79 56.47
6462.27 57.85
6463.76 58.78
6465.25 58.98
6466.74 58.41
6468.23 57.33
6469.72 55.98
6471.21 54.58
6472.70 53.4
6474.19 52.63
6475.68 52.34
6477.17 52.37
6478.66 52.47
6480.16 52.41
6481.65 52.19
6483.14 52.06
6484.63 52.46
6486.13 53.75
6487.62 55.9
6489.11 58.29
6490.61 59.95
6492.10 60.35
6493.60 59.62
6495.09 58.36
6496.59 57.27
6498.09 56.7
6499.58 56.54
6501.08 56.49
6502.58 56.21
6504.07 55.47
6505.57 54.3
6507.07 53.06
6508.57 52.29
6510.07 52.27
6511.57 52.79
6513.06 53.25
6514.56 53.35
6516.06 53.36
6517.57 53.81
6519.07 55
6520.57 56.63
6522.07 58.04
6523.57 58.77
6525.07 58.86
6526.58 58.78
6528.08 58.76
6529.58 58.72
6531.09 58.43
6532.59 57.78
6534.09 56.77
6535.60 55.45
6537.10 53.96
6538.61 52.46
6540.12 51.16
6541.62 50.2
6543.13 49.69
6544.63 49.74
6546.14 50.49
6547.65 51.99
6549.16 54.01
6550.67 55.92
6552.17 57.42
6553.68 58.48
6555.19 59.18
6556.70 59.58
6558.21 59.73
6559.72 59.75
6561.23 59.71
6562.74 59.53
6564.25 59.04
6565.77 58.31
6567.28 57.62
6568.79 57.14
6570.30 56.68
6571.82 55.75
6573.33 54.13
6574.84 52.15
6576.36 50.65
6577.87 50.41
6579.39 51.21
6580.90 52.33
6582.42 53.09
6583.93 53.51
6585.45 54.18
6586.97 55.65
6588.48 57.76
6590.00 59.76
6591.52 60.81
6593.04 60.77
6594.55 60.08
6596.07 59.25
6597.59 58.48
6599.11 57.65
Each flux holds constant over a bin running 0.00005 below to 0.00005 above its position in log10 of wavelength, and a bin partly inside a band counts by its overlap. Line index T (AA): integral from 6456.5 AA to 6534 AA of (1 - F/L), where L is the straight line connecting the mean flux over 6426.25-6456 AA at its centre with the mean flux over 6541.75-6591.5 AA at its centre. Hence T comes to 1.15 AA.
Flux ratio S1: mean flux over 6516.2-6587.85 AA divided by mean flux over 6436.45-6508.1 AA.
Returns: 0.99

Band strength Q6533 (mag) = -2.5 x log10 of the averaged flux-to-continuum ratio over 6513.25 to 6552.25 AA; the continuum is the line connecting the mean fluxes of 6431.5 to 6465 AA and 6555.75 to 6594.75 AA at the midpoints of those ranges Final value 0.04 mag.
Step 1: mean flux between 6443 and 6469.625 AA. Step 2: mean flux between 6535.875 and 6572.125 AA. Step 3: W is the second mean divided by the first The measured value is 0.98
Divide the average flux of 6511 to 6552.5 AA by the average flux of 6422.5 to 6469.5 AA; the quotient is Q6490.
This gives 0.96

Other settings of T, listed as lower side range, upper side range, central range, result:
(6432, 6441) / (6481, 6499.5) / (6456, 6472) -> 0.5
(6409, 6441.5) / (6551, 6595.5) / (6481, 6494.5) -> 0.2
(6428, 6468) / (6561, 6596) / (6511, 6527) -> 0.3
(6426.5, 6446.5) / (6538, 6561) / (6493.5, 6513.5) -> 0.3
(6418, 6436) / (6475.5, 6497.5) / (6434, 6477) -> -0.6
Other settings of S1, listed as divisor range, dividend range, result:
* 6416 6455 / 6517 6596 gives 0.98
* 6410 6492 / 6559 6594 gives 1.00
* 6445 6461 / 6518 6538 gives 1.02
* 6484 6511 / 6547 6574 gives 1.03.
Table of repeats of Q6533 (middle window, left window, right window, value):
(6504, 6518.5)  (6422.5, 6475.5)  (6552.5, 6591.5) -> 0.06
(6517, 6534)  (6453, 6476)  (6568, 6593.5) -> -0.04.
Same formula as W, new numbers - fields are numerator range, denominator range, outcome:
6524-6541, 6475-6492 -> 1.04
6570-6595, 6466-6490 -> 1.02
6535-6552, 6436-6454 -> 0.91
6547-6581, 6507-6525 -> 1.03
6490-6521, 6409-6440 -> 0.97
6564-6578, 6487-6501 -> 0.95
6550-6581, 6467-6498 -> 1.02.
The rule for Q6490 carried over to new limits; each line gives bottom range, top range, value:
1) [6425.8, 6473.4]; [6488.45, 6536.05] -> 0.99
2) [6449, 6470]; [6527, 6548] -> 0.96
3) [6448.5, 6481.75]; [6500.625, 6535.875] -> 1.01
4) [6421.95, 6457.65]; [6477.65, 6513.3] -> 0.97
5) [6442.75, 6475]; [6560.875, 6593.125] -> 0.99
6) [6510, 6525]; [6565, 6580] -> 0.99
